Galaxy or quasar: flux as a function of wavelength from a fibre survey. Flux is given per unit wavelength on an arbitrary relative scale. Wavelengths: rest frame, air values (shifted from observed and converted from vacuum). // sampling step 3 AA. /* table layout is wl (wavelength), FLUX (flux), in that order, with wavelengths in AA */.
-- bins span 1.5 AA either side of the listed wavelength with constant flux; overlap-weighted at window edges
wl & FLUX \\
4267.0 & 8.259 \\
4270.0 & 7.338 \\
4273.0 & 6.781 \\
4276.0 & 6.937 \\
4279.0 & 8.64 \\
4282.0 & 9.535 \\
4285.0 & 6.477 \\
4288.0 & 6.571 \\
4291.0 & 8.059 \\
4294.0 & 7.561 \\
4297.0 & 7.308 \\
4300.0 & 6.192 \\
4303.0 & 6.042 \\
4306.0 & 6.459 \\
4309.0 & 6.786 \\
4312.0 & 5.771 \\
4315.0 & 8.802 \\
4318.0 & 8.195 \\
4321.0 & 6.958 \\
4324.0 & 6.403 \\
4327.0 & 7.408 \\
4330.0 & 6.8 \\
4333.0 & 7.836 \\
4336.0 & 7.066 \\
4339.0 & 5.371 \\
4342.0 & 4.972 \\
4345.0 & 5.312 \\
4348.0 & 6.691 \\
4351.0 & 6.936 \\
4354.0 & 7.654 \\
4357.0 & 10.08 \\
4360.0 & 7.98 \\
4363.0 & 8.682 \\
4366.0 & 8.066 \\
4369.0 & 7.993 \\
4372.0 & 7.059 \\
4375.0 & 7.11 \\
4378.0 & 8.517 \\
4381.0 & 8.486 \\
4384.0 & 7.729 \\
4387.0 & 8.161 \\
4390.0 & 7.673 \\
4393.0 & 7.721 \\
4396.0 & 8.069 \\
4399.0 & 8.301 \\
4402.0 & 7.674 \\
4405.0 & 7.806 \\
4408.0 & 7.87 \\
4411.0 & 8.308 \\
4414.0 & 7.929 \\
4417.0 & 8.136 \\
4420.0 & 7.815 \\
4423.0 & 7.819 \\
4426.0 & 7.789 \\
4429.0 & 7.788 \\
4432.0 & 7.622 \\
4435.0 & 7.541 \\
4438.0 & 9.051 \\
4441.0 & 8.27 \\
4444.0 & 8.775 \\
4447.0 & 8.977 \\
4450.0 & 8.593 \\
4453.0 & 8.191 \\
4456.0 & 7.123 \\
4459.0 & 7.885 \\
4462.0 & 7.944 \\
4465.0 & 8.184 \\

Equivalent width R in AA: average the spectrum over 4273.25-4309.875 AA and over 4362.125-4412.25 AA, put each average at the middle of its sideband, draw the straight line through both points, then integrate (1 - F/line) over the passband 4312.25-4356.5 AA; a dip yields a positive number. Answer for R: 3.6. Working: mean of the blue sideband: 7.21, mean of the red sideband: 7.94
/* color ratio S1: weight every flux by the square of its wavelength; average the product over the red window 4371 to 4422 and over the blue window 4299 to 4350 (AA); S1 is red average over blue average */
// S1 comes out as 1.23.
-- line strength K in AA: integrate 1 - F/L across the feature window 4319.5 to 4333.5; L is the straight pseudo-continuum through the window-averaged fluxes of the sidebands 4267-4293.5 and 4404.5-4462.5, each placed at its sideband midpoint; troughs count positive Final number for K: 1.3 AA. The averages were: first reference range 7.58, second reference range 8.07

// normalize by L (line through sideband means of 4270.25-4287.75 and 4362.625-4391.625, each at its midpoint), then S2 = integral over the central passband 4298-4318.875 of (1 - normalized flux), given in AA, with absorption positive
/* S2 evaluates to 2.2 AA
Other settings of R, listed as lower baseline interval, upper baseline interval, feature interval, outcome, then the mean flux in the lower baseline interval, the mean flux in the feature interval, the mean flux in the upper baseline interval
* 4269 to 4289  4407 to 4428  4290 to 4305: 1.1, 7.49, 6.98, 7.95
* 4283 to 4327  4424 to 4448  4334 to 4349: 2.9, 7.01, 5.92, 8.2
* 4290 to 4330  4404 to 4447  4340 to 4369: 0.3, 7.05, 7.37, 8.07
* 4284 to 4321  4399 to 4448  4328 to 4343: 1.7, 7.02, 6.49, 8.07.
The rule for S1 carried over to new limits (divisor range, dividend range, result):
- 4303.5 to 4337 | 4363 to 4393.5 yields 1.14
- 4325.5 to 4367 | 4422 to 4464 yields 1.18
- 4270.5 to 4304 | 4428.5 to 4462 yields 1.20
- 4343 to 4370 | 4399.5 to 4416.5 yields 1.06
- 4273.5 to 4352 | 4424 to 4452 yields 1.26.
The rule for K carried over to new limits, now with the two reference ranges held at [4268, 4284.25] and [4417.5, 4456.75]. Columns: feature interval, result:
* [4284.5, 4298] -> 1.00 AA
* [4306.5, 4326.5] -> 1.90 AA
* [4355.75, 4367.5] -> -1.04 AA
